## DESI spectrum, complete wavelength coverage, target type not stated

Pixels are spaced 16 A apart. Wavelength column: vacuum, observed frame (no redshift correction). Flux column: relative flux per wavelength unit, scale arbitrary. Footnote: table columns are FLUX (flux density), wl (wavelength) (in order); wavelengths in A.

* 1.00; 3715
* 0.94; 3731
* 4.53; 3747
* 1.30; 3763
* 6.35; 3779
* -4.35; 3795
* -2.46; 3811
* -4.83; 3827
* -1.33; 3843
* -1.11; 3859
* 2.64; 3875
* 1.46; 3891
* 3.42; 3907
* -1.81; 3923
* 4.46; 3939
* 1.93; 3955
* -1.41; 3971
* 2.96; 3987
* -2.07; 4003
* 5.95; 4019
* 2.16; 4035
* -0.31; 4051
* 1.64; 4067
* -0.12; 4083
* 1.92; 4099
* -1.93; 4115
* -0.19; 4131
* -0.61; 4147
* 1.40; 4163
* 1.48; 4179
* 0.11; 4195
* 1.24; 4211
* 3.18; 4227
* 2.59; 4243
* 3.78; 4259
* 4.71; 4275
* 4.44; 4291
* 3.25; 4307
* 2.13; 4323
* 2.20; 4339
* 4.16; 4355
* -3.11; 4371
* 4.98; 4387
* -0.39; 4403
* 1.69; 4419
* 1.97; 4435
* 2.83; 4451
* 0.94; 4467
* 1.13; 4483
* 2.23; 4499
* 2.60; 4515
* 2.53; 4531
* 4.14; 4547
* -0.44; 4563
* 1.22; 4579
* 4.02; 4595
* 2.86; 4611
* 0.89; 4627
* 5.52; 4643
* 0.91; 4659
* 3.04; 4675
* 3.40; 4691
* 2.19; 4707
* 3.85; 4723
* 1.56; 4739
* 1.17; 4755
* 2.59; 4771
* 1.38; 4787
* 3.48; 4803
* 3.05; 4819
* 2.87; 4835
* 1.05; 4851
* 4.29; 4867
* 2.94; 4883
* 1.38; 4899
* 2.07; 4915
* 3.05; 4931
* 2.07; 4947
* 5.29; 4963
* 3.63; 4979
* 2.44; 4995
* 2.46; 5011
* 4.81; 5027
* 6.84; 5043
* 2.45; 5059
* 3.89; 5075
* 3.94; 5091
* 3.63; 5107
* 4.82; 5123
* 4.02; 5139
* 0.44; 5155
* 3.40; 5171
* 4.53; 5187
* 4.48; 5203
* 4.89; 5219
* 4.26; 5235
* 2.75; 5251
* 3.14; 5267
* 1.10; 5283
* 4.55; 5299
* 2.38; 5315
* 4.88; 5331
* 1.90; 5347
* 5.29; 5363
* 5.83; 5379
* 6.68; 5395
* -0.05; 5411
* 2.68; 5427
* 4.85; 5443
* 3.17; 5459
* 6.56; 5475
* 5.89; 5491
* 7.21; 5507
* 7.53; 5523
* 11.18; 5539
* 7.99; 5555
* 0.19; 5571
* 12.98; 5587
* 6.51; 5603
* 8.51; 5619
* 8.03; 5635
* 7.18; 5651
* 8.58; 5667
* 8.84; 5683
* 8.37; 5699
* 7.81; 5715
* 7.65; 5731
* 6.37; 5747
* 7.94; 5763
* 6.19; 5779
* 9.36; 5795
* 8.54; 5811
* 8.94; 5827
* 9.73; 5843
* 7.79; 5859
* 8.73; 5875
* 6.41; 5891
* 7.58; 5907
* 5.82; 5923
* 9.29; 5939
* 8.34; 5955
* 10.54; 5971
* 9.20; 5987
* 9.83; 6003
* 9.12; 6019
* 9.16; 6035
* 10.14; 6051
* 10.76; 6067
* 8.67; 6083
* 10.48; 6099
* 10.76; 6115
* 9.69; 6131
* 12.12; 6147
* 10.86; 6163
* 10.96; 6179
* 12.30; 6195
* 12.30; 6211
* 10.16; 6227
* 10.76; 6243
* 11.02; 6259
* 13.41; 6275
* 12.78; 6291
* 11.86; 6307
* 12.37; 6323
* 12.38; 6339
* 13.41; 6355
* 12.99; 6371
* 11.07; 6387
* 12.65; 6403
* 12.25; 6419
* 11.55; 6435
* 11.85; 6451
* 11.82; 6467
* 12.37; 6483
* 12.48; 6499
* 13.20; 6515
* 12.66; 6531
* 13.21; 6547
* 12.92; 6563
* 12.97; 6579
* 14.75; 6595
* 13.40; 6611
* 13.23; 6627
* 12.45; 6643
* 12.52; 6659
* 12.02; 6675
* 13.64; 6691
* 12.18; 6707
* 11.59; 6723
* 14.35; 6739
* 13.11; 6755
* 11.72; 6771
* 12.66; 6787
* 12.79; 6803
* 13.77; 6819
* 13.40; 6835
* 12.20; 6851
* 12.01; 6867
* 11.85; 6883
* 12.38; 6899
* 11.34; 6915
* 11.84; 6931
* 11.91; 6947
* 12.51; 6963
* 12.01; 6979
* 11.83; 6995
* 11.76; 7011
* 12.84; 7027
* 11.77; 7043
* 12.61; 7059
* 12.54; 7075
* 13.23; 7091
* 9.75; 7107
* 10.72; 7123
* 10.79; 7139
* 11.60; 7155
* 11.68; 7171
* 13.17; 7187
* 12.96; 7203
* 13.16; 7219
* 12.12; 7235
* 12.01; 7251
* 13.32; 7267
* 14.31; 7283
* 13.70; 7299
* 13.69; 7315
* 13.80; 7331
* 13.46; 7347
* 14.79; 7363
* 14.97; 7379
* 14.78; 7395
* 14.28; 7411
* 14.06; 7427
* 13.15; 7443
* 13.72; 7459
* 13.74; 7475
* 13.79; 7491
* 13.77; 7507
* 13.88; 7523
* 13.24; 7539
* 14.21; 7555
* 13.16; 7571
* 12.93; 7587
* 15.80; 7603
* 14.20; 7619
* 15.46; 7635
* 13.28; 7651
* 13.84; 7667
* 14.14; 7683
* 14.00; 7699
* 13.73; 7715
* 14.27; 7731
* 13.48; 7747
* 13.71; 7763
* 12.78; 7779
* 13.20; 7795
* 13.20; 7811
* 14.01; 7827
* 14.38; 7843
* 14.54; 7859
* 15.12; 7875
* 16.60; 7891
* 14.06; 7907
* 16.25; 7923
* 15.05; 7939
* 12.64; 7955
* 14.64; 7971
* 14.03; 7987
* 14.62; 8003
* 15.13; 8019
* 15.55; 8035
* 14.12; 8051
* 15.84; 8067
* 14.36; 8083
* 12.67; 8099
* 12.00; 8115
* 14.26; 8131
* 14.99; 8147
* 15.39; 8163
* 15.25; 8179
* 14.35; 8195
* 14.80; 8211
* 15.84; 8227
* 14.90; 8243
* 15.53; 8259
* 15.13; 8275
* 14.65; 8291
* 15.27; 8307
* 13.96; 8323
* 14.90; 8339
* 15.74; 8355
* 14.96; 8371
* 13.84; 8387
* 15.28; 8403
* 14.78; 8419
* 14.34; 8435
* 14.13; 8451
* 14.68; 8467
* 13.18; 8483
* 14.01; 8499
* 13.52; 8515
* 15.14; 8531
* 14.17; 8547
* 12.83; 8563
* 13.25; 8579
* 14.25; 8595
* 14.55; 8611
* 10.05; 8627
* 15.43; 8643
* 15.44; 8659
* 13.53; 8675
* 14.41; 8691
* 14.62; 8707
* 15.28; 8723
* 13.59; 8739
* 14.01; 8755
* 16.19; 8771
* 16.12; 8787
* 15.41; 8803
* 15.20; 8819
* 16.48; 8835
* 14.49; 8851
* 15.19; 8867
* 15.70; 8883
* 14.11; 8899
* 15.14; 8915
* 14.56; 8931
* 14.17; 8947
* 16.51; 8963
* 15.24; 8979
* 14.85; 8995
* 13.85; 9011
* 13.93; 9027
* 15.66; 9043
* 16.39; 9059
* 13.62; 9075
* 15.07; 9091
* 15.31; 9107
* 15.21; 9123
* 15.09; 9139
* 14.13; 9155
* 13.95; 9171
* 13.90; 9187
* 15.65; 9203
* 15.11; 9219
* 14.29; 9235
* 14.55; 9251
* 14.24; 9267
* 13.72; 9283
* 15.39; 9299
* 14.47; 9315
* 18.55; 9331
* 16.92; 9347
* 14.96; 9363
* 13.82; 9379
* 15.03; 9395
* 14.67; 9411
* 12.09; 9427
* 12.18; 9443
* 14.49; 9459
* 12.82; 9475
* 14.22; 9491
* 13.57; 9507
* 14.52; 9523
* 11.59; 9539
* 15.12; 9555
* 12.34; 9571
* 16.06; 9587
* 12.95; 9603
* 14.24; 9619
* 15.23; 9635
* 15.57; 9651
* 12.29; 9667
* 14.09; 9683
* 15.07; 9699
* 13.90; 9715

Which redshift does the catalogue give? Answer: 0.38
